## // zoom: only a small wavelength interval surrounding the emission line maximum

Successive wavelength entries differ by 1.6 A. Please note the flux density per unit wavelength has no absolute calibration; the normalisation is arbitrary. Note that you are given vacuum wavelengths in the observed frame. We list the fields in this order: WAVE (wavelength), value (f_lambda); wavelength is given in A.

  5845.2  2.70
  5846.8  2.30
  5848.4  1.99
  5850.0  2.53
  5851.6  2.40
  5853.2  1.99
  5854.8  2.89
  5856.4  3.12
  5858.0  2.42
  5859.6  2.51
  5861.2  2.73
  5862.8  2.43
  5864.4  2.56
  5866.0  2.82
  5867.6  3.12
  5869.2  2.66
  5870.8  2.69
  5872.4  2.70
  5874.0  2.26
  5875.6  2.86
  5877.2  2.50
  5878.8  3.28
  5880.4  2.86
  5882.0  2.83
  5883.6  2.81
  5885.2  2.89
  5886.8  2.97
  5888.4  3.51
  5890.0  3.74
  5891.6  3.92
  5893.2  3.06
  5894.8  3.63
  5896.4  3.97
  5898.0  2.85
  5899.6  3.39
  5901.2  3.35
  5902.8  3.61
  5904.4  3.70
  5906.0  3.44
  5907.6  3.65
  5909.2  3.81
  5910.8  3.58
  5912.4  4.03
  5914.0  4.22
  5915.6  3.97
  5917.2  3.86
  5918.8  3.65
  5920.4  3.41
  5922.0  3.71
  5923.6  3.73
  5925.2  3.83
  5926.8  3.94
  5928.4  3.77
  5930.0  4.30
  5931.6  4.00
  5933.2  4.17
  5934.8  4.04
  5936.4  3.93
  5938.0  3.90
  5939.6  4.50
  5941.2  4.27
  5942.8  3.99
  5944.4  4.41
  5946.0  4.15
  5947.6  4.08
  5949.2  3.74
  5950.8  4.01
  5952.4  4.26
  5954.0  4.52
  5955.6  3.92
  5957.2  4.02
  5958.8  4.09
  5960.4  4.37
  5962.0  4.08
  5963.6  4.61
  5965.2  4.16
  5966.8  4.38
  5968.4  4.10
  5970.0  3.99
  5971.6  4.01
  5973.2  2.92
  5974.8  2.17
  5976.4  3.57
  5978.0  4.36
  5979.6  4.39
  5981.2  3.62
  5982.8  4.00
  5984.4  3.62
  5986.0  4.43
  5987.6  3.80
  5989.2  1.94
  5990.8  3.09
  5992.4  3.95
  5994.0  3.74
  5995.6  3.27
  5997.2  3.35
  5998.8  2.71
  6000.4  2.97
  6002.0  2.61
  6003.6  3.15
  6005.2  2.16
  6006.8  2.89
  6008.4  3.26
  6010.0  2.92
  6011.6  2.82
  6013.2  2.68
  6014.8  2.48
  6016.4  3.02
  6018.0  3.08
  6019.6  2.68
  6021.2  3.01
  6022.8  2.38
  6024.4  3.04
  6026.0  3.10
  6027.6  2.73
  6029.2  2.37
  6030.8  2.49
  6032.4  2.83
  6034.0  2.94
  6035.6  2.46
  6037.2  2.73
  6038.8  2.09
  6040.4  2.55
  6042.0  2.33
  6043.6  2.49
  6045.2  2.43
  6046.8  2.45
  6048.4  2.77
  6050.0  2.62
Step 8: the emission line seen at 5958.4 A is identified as C III] 1909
